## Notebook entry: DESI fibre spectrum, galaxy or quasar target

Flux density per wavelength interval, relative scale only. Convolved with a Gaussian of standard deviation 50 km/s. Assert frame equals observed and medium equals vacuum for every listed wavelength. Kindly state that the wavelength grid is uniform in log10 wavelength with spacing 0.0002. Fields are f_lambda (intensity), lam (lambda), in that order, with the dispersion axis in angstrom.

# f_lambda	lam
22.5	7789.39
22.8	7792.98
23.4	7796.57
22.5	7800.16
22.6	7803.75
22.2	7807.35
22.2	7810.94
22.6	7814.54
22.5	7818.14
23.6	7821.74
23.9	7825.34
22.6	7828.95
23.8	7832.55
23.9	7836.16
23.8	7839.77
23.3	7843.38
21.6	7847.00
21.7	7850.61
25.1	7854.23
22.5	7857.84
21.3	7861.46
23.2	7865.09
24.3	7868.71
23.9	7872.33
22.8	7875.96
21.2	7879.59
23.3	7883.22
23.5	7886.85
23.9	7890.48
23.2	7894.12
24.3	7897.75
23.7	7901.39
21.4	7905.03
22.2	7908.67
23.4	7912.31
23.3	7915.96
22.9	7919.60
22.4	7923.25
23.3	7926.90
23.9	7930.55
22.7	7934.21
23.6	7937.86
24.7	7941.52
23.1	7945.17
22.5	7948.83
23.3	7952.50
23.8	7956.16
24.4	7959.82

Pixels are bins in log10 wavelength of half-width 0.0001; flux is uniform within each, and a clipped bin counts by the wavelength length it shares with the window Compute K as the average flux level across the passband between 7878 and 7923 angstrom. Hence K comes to 23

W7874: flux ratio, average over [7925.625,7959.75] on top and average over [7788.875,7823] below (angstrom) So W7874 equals 1.0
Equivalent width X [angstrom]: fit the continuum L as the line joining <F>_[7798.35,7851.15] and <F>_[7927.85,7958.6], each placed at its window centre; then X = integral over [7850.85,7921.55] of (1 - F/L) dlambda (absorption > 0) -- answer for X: 0.3 angstrom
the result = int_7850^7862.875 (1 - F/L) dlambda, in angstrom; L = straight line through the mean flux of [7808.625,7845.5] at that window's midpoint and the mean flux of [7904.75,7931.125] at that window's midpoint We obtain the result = 0.2 angstrom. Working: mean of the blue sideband 23.2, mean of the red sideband 22.9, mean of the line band 22.8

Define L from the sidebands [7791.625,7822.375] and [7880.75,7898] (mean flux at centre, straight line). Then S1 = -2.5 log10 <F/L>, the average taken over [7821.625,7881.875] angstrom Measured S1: 0.00 mag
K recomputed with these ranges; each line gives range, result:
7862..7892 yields 23.2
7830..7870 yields 23.1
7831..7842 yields 23.8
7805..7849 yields 23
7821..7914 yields 23.1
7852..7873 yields 23.3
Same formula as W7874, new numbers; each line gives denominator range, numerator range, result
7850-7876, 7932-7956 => 1.01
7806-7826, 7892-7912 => 1.01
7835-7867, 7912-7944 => 1.02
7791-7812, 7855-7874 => 1.02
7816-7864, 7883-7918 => 1.01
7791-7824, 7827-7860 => 1.02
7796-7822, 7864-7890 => 1.03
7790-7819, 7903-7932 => 1.01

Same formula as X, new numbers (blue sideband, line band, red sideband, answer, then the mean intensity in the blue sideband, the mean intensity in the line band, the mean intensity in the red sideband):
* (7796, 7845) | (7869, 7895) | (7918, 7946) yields 0.04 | 23.1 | 23.2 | 23.3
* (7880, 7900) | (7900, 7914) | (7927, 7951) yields 0.48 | 23.5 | 22.6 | 23.4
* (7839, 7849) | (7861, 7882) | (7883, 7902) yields 0.36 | 22.8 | 22.9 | 23.7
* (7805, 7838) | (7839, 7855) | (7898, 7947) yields 0.10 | 23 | 22.9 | 23.2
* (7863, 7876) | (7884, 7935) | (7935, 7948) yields 0.98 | 23.6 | 23.2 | 23.6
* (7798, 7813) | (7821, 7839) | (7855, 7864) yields -0.95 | 22.4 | 23.6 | 22.4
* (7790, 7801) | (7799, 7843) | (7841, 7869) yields -0.34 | 22.9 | 23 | 22.8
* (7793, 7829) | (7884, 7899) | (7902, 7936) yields -0.54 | 22.8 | 23.7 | 22.9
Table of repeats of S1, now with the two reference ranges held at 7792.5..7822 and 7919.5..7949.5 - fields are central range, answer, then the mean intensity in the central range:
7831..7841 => -0.05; 23.8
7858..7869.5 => 0.01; 22.7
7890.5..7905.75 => -0.01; 23.4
